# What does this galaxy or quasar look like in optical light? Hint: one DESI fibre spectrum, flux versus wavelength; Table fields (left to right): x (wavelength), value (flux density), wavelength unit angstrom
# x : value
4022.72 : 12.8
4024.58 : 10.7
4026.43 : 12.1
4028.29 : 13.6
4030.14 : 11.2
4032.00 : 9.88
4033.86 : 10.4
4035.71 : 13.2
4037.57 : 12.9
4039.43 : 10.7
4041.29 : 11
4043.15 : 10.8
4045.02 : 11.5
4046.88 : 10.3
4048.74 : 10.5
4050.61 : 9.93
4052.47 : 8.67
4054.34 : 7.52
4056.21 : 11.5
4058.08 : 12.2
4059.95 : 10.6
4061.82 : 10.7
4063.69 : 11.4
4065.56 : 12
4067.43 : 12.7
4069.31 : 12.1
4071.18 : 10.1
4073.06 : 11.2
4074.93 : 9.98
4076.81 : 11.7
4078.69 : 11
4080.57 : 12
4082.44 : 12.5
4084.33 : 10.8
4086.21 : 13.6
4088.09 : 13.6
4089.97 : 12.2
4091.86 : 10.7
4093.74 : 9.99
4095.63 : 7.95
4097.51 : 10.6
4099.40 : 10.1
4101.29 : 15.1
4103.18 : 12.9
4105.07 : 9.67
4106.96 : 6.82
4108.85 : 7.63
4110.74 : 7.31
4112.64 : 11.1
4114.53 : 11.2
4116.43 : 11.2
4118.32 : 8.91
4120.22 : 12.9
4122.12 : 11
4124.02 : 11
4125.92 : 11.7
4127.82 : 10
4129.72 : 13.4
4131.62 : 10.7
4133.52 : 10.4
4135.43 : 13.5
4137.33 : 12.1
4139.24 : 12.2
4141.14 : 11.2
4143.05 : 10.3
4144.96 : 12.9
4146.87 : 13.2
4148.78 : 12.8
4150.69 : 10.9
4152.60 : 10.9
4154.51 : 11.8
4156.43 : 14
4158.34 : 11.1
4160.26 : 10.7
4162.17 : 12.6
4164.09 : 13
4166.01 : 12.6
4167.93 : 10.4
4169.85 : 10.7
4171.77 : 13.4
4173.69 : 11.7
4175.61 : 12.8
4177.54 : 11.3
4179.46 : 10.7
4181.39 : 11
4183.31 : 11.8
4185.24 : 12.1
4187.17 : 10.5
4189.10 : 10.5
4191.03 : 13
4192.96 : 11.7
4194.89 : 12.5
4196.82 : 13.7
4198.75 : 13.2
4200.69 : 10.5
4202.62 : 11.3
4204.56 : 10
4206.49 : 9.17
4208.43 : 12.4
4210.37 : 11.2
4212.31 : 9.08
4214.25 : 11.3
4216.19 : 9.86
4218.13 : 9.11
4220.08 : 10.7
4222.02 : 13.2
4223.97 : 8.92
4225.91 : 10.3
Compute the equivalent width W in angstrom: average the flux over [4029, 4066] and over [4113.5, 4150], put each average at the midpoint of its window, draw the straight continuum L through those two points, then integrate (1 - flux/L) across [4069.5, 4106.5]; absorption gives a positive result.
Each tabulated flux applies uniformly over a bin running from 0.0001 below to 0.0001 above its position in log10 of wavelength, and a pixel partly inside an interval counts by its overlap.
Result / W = -0.32 angstrom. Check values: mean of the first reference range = 10.8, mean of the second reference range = 11.6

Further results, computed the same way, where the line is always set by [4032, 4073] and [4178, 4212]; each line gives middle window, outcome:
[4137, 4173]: -2.0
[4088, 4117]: 1.9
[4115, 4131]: -0.1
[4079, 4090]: -1.3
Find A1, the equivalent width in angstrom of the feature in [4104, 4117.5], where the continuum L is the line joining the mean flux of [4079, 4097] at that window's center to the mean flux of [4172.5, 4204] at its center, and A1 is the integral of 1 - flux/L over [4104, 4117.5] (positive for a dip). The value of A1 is 2.6 angstrom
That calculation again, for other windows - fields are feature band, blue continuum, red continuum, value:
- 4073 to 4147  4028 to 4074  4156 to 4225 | 0.4 angstrom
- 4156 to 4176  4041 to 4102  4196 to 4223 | -1.8 angstrom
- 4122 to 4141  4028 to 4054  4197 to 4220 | -1.4 angstrom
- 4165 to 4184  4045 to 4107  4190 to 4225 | -0.9 angstrom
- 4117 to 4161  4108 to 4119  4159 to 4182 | -4.6 angstrom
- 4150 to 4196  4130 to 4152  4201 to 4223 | -1.7 angstrom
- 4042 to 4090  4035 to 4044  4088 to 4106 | 1.1 angstrom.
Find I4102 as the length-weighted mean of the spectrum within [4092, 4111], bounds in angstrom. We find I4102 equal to 9.94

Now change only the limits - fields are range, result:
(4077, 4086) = 11.7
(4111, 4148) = 11.4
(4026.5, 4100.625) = 11.1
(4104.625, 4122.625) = 9.75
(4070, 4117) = 10.8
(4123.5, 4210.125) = 11.7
